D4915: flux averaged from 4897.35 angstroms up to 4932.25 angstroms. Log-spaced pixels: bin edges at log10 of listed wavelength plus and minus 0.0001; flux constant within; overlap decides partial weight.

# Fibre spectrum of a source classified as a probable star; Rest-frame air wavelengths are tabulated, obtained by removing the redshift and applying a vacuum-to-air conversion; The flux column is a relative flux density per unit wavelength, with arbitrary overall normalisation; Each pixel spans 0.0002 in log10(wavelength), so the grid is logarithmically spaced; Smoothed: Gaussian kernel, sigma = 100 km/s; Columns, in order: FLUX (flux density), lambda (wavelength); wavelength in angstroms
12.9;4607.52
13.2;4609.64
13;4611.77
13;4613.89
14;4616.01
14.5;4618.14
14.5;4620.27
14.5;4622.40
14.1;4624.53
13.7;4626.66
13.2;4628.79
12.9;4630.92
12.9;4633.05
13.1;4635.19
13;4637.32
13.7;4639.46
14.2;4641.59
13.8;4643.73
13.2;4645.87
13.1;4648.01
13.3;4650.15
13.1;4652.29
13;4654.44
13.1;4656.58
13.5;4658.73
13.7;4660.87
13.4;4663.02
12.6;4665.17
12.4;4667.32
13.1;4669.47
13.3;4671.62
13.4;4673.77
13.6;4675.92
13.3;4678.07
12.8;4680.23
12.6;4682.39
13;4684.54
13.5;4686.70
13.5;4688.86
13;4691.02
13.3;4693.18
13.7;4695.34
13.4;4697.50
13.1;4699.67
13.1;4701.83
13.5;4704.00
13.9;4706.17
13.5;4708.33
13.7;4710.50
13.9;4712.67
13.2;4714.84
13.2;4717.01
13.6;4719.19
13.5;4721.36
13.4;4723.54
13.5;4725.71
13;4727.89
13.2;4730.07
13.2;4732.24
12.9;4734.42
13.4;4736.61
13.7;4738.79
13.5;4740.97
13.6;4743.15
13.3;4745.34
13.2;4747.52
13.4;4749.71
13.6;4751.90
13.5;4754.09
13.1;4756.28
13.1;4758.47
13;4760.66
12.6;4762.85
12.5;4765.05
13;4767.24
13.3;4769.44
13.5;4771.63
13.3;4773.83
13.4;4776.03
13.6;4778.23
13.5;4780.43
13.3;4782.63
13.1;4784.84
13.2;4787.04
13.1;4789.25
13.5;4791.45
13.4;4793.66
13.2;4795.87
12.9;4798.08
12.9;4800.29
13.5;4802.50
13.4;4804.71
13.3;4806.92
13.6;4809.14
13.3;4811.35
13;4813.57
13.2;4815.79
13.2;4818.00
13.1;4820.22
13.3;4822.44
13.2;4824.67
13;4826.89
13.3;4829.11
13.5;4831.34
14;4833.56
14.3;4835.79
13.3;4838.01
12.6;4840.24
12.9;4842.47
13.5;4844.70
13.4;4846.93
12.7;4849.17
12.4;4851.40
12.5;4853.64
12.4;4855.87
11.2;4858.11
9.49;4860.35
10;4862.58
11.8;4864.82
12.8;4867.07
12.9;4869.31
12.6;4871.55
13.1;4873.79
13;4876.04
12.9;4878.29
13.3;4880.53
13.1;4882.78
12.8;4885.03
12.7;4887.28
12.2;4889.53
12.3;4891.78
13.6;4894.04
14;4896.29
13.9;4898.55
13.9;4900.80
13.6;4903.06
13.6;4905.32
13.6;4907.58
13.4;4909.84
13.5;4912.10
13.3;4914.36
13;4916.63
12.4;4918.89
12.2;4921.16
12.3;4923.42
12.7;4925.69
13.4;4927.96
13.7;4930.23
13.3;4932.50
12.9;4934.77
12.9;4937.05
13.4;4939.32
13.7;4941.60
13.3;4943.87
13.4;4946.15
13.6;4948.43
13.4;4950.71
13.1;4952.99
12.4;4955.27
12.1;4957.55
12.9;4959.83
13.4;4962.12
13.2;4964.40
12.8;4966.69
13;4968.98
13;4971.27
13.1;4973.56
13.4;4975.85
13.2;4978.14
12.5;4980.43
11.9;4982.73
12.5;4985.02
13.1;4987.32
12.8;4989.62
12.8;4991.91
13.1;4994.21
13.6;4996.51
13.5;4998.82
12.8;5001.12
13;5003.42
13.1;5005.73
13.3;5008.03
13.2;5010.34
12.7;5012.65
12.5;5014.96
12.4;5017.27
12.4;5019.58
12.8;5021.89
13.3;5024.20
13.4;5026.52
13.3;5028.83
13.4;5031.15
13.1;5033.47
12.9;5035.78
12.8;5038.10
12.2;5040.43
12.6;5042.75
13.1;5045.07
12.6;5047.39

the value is 13.2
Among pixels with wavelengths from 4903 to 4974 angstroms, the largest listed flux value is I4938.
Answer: 13.7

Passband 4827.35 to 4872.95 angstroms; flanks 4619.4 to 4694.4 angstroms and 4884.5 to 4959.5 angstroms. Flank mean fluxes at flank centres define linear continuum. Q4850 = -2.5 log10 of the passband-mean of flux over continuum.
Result 0.051 mag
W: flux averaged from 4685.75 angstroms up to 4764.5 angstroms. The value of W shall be 13.3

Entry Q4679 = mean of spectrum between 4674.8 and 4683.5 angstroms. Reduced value 13.1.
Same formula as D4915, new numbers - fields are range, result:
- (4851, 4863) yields 11.3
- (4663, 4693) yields 13.1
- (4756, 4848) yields 13.3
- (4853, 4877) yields 12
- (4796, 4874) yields 12.8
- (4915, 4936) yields 12.9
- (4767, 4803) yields 13.3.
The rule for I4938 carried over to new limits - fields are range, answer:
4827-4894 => 14.3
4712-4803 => 13.9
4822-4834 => 14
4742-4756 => 13.6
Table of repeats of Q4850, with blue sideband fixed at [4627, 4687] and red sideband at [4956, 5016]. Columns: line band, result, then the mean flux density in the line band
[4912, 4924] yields 0.02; 12.7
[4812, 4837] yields -0.02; 13.4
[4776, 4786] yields -0.02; 13.4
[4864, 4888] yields 0.02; 12.8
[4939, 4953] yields -0.04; 13.4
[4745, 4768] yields 0.00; 13.1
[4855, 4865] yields 0.20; 10.9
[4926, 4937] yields -0.02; 13.2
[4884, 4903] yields -0.02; 13.2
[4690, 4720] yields -0.02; 13.4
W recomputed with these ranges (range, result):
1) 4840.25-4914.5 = 12.8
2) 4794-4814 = 13.2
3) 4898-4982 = 13.1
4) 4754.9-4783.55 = 13.2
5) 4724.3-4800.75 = 13.2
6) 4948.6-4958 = 12.9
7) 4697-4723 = 13.5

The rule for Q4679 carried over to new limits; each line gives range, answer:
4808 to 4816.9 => 13.3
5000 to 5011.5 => 13.1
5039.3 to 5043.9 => 12.4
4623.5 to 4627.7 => 13.9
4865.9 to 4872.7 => 12.8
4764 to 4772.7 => 13.1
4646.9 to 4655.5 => 13.1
